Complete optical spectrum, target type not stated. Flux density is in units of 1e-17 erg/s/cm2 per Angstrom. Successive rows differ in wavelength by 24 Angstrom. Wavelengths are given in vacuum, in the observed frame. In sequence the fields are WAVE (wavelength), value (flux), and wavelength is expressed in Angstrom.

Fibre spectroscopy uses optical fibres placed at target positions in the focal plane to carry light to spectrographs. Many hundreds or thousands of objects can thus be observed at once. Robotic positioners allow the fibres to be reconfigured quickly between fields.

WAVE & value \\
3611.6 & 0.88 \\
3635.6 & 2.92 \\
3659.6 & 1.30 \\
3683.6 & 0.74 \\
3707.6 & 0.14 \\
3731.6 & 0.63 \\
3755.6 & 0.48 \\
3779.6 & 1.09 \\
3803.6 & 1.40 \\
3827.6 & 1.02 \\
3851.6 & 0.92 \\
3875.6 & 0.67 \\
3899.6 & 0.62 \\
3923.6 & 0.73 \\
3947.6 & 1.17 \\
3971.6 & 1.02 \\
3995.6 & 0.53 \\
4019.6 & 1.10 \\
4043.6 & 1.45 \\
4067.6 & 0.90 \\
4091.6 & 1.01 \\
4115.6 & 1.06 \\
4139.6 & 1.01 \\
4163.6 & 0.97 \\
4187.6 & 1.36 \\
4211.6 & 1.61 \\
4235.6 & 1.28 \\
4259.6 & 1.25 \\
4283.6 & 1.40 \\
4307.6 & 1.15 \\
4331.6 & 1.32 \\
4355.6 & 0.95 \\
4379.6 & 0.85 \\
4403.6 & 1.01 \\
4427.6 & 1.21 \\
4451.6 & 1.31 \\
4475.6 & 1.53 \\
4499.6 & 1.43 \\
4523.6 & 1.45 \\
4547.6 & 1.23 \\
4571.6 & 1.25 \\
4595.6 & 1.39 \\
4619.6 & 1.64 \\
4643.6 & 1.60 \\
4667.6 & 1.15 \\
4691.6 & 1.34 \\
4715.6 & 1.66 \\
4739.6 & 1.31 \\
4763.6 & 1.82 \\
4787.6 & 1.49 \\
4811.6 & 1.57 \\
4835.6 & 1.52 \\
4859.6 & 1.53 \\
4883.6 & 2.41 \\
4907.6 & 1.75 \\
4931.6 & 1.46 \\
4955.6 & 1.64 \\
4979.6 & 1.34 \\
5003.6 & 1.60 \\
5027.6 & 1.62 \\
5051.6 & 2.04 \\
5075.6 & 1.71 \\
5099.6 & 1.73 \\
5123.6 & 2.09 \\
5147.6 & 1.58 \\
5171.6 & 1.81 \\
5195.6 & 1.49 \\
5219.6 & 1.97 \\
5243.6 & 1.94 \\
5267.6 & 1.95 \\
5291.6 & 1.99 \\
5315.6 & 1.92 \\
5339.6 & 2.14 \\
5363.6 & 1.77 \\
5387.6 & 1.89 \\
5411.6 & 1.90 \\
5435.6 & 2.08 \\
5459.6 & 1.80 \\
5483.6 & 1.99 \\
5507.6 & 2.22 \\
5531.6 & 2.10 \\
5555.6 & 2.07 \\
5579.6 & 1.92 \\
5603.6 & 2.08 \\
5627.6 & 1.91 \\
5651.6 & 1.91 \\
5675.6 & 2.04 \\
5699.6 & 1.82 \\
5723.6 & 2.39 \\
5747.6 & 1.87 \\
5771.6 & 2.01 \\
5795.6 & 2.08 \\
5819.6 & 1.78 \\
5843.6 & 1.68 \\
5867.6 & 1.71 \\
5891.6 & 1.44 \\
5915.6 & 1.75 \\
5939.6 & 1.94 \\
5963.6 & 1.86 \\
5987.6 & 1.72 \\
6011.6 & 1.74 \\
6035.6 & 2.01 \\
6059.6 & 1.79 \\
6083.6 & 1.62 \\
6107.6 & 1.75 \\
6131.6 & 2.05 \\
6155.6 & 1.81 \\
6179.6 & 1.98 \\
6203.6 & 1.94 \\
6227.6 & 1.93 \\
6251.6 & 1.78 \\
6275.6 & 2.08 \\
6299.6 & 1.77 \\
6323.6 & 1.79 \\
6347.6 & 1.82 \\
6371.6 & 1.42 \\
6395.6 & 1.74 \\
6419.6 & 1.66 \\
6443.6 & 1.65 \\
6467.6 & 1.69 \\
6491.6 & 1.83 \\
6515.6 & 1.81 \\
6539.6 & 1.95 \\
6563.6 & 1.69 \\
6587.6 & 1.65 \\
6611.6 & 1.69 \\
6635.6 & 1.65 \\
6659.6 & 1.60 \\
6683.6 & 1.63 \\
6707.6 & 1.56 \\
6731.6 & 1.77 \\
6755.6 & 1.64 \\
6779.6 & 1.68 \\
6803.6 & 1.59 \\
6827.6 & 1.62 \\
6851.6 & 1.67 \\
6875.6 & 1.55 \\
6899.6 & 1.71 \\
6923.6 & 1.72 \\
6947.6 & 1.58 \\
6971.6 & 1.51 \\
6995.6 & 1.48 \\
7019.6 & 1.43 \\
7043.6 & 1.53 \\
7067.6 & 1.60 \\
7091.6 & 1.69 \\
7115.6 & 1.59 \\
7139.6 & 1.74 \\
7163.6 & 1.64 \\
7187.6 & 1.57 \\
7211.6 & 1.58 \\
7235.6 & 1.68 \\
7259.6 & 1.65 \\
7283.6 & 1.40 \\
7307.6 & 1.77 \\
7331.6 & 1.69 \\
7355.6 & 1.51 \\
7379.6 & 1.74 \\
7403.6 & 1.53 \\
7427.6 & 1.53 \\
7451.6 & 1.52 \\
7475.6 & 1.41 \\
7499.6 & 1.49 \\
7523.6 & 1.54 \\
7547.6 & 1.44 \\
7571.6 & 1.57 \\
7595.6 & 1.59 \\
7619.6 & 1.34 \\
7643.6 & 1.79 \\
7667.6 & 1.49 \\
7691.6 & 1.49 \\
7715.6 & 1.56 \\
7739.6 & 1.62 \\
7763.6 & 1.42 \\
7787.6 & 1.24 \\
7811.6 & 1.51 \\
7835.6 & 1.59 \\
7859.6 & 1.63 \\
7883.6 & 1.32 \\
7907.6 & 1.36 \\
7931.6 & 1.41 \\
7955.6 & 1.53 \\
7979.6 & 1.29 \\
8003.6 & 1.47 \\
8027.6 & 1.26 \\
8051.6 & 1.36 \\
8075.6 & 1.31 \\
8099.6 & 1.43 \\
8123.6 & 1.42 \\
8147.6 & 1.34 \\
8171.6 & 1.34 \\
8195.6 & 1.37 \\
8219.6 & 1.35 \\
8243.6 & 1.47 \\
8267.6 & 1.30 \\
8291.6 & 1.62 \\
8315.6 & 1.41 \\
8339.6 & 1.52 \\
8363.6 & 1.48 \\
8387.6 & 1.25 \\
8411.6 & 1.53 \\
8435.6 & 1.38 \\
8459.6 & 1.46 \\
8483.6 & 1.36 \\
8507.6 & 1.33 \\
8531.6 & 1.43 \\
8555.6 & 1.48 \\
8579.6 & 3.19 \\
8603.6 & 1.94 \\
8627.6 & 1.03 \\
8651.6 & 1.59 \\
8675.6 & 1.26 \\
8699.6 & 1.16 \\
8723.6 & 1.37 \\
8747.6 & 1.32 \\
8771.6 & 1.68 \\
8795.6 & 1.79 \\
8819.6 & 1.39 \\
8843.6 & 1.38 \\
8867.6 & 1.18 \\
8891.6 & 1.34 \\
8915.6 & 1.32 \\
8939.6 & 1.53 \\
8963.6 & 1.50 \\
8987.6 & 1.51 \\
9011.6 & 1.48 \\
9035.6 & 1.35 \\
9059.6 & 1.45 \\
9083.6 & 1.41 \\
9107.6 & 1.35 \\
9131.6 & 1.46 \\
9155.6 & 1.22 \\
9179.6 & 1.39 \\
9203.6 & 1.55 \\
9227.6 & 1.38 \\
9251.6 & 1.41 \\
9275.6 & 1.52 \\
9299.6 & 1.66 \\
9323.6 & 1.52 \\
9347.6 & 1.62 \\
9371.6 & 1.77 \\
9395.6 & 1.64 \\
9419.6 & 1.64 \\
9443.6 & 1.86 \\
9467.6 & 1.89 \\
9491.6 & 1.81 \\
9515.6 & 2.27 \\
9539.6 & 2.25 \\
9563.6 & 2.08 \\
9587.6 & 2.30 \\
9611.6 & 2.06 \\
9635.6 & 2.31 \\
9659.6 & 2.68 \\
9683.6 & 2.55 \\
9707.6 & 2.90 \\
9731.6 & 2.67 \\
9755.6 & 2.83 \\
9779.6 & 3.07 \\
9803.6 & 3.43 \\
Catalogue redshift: 0.307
